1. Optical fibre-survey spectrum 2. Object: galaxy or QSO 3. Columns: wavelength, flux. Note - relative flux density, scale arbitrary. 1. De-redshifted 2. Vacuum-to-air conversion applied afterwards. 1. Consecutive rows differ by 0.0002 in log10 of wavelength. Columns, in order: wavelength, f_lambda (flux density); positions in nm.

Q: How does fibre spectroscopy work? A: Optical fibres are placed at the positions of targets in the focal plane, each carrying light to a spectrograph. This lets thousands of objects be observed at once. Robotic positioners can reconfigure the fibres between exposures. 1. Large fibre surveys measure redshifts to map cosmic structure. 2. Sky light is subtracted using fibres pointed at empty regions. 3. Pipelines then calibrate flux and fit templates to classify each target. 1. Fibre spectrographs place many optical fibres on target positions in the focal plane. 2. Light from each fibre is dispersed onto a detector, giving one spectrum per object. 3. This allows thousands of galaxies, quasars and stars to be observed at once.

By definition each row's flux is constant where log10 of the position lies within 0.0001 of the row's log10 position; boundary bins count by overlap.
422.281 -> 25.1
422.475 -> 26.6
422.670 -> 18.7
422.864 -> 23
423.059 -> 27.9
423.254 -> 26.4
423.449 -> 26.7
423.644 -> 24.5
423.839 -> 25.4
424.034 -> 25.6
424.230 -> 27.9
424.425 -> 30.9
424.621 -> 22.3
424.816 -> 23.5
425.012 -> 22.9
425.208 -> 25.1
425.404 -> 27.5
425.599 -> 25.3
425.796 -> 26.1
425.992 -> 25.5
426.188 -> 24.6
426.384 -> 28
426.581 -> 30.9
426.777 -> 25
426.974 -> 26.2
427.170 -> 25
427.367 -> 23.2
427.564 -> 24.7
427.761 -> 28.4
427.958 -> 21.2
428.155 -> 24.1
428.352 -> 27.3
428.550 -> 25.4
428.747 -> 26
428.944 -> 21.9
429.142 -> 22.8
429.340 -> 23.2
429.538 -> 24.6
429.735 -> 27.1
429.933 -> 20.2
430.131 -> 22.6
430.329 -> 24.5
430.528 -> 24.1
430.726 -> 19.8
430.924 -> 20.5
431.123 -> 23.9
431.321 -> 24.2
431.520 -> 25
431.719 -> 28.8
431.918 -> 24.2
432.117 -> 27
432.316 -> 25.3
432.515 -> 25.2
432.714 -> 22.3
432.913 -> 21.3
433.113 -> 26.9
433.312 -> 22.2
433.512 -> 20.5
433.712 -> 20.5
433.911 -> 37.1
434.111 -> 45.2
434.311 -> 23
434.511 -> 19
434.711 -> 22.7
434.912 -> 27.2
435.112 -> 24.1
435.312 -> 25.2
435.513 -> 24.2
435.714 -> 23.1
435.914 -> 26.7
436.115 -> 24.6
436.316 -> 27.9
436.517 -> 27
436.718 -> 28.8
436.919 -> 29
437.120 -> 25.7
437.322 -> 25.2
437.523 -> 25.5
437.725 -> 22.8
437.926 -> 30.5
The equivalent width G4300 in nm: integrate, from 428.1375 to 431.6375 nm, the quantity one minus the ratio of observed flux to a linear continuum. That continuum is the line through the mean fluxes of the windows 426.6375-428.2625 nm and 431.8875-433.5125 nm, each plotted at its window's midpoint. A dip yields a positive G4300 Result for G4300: 0.11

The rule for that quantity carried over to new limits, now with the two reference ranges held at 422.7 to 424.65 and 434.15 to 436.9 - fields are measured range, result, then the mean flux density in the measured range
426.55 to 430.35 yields 0.17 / 24.6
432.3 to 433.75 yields 0.15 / 23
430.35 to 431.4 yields 0.12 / 22.6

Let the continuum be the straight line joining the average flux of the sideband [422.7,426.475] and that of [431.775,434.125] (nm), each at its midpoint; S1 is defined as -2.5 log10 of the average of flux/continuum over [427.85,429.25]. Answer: 0.07 mag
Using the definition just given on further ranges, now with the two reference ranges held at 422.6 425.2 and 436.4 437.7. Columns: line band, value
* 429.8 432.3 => 0.09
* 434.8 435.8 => 0.07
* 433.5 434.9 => -0.04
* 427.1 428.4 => 0.04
